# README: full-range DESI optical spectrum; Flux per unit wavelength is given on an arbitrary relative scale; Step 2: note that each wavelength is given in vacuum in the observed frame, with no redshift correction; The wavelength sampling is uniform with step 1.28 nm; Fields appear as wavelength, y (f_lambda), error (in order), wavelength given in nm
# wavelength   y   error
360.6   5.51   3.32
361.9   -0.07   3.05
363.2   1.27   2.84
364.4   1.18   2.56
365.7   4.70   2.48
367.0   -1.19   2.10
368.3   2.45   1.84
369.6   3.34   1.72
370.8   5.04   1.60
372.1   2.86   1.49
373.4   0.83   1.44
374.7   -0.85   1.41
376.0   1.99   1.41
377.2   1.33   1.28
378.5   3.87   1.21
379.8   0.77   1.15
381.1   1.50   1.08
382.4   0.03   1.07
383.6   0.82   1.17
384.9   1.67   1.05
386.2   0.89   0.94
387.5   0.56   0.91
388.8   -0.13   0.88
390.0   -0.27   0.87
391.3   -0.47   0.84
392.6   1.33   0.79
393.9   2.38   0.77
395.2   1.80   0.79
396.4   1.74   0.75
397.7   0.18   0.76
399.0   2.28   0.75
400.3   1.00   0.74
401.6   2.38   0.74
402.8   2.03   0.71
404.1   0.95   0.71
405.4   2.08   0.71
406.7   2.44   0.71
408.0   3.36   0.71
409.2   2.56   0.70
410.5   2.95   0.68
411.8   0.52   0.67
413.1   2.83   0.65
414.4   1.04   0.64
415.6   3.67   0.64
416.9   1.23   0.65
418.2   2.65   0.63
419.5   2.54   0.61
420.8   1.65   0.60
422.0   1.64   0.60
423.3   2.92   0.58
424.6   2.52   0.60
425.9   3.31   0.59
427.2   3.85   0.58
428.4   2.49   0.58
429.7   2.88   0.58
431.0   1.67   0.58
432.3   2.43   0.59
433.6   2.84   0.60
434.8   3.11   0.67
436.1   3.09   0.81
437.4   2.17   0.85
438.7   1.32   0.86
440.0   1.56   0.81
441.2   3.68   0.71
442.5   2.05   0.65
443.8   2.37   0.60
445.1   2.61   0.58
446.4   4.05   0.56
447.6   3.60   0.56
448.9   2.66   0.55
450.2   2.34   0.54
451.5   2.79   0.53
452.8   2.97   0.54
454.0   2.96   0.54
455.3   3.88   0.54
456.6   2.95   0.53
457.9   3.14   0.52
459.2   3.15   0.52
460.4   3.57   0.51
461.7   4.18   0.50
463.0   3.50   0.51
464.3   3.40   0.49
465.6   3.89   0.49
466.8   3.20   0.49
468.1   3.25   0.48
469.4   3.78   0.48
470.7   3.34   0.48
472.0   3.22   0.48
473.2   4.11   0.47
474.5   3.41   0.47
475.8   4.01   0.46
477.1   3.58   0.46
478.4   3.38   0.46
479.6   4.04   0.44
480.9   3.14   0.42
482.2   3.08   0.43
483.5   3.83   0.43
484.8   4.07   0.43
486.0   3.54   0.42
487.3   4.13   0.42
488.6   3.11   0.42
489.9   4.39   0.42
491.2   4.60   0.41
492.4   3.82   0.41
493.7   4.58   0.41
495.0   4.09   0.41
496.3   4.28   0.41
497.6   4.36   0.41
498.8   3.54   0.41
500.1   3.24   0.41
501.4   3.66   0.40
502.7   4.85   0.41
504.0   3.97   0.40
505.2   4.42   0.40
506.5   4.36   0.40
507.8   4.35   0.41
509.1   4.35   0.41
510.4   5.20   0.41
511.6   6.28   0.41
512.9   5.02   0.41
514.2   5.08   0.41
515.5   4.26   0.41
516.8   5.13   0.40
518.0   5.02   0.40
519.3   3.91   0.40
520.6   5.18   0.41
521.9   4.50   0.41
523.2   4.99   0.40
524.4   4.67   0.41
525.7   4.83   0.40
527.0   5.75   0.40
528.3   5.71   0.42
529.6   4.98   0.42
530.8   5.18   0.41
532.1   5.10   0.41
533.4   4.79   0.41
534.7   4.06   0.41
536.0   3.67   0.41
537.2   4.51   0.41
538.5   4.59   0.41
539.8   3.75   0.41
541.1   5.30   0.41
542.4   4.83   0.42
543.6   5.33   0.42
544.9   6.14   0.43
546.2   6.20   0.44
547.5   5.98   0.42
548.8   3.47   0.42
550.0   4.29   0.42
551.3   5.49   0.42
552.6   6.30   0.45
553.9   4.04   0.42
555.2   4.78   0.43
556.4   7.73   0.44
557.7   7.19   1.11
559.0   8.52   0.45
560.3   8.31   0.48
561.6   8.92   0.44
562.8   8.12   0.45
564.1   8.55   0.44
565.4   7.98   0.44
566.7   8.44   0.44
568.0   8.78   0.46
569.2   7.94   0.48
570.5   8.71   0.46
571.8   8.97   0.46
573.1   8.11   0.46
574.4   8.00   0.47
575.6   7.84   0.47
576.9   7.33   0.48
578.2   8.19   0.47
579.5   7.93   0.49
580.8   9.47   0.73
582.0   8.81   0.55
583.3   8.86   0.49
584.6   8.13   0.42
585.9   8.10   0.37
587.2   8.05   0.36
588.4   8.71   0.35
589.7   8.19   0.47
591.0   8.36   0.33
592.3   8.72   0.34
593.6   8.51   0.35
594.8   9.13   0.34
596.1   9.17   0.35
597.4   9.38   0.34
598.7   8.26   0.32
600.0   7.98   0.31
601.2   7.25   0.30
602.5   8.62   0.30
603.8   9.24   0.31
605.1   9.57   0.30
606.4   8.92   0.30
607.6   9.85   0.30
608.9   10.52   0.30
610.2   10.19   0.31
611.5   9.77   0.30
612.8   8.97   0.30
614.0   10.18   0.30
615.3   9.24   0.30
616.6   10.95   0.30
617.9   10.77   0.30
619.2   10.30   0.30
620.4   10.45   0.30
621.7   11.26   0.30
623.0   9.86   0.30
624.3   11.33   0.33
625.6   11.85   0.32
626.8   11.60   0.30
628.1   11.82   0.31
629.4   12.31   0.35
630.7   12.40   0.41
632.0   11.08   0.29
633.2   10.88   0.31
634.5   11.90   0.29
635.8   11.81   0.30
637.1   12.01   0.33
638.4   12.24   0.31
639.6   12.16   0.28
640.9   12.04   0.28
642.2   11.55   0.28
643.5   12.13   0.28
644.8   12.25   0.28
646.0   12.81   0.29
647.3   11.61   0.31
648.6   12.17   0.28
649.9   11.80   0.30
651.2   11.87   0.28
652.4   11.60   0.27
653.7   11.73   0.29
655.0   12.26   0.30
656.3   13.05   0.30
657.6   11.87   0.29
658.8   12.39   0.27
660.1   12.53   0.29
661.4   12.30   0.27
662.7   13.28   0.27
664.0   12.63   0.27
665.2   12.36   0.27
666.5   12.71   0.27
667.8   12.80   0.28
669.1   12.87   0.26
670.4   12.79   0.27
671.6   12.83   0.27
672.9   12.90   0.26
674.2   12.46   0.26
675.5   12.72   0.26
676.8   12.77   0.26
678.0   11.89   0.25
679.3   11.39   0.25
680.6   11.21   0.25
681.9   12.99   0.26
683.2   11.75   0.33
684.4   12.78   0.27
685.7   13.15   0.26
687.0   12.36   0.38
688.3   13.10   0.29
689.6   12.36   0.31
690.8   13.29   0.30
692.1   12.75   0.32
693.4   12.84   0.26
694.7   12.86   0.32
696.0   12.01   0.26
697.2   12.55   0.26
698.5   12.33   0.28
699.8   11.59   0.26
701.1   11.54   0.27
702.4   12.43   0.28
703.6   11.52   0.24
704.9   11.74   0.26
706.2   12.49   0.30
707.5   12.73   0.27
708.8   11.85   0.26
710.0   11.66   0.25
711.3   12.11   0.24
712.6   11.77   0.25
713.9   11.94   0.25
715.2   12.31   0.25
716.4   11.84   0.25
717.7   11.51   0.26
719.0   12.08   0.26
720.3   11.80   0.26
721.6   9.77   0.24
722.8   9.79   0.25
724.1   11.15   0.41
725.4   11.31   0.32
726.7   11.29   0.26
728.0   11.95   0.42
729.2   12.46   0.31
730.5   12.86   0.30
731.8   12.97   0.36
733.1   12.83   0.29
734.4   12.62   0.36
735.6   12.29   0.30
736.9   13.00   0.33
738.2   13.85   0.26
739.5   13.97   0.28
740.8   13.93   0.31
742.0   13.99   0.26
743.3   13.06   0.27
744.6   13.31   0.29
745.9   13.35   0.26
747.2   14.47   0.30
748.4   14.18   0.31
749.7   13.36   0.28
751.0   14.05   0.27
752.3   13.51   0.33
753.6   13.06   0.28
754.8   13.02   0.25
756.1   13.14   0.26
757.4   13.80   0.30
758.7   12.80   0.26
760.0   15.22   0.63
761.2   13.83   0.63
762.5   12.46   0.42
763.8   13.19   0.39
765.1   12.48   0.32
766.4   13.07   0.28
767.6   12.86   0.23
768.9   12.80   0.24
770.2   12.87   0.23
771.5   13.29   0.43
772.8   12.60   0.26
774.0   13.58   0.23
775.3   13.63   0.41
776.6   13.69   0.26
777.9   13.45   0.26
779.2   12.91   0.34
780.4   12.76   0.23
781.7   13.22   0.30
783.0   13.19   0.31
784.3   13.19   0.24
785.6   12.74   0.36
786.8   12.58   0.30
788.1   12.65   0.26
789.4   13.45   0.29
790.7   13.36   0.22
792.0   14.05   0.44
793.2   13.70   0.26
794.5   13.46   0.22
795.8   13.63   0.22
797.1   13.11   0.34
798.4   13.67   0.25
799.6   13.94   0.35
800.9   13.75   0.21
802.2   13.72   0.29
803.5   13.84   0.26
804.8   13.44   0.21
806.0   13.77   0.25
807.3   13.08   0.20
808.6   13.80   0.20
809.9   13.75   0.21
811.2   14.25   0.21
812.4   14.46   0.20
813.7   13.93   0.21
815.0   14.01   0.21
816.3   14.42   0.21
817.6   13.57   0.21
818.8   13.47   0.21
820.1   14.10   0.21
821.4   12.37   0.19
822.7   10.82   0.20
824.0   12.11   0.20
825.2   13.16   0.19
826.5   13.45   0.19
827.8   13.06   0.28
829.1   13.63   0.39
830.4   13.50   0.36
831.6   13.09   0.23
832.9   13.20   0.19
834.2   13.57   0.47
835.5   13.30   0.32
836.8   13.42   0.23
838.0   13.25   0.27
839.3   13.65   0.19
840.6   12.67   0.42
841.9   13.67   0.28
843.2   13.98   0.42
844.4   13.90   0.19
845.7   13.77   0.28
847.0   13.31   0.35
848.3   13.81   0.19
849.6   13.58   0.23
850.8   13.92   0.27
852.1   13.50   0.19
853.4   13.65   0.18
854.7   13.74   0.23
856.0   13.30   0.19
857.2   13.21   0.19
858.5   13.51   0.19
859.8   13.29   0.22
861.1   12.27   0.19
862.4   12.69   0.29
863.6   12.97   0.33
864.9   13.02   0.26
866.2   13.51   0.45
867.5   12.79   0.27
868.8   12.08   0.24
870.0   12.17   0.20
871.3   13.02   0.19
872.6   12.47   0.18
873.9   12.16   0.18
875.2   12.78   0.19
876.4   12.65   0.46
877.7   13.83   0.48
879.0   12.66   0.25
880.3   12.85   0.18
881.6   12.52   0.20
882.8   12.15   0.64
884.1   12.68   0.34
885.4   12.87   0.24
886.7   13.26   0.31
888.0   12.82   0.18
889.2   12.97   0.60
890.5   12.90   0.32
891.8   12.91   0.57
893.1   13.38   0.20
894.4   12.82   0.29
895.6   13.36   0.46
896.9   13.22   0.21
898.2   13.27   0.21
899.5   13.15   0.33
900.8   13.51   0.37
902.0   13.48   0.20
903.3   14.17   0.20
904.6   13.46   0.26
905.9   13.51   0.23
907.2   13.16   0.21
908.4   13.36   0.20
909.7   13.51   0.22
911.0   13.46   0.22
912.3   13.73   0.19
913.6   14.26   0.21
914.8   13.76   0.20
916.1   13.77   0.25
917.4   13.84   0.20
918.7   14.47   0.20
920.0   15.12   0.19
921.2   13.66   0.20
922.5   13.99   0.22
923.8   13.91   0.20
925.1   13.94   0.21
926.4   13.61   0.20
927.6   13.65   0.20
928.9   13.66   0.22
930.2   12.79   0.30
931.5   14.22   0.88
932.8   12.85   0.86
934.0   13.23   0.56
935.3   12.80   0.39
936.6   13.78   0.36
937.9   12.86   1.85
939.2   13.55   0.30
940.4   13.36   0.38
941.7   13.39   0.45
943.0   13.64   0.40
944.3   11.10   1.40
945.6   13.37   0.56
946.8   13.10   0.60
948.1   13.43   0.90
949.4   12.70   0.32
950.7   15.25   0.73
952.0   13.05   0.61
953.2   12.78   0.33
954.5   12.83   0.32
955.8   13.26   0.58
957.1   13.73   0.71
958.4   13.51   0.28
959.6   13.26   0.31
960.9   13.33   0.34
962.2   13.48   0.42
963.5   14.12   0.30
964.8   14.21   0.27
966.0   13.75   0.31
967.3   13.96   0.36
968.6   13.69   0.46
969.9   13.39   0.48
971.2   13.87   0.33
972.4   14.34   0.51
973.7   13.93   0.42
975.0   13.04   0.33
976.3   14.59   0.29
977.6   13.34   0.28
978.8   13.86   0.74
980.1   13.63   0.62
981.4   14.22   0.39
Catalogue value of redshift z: 0.40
